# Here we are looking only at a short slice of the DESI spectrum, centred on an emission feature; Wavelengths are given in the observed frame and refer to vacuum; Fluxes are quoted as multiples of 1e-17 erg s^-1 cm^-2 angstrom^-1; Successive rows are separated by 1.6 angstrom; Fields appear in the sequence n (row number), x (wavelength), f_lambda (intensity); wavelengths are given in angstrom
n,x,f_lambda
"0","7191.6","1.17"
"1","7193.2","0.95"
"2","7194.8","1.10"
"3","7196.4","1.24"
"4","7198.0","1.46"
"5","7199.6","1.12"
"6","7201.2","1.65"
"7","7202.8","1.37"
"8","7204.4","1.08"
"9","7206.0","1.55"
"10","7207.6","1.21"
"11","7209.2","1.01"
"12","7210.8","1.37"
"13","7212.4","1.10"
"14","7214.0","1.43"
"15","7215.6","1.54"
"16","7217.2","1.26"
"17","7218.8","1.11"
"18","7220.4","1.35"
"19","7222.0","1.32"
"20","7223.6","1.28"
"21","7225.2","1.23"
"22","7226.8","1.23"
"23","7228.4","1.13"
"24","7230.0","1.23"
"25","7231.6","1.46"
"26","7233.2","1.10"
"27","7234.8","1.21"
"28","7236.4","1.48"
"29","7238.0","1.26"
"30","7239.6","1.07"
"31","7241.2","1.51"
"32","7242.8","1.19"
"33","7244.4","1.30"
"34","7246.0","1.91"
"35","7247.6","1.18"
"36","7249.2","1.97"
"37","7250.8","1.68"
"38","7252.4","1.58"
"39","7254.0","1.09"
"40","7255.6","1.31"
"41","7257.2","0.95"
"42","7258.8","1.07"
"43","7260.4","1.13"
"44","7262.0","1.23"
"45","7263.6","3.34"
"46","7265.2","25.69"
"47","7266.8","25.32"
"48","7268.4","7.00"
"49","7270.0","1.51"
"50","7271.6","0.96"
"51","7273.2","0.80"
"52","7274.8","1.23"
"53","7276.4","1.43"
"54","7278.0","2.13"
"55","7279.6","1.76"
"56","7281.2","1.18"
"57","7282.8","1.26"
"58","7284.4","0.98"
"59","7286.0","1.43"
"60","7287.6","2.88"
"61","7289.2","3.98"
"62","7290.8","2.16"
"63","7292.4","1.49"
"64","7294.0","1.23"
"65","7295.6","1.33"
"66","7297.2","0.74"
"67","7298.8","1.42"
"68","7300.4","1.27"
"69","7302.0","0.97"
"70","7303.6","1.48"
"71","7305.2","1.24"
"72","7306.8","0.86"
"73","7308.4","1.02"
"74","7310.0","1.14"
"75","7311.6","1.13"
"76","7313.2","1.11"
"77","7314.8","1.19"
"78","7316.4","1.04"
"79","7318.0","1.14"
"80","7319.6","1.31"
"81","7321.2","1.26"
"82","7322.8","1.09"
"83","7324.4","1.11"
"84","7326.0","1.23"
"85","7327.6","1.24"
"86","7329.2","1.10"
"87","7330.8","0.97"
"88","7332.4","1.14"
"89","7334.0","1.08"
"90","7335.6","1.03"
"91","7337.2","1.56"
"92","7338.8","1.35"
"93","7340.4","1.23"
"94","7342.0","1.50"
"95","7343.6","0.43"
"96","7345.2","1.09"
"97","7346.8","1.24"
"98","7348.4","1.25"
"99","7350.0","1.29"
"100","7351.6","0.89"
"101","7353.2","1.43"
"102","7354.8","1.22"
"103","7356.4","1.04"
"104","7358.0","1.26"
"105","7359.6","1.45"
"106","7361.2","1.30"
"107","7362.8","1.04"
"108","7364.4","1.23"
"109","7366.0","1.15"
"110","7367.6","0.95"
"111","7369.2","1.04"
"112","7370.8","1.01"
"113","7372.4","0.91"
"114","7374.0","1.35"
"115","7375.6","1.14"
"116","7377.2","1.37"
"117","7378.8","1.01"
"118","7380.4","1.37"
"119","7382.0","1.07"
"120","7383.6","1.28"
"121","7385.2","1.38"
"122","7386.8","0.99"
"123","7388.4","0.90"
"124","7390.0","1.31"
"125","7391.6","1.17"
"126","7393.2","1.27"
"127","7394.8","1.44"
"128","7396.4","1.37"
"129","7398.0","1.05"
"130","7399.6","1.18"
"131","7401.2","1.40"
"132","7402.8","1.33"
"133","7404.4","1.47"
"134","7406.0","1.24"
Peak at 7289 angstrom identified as [N II] 6583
